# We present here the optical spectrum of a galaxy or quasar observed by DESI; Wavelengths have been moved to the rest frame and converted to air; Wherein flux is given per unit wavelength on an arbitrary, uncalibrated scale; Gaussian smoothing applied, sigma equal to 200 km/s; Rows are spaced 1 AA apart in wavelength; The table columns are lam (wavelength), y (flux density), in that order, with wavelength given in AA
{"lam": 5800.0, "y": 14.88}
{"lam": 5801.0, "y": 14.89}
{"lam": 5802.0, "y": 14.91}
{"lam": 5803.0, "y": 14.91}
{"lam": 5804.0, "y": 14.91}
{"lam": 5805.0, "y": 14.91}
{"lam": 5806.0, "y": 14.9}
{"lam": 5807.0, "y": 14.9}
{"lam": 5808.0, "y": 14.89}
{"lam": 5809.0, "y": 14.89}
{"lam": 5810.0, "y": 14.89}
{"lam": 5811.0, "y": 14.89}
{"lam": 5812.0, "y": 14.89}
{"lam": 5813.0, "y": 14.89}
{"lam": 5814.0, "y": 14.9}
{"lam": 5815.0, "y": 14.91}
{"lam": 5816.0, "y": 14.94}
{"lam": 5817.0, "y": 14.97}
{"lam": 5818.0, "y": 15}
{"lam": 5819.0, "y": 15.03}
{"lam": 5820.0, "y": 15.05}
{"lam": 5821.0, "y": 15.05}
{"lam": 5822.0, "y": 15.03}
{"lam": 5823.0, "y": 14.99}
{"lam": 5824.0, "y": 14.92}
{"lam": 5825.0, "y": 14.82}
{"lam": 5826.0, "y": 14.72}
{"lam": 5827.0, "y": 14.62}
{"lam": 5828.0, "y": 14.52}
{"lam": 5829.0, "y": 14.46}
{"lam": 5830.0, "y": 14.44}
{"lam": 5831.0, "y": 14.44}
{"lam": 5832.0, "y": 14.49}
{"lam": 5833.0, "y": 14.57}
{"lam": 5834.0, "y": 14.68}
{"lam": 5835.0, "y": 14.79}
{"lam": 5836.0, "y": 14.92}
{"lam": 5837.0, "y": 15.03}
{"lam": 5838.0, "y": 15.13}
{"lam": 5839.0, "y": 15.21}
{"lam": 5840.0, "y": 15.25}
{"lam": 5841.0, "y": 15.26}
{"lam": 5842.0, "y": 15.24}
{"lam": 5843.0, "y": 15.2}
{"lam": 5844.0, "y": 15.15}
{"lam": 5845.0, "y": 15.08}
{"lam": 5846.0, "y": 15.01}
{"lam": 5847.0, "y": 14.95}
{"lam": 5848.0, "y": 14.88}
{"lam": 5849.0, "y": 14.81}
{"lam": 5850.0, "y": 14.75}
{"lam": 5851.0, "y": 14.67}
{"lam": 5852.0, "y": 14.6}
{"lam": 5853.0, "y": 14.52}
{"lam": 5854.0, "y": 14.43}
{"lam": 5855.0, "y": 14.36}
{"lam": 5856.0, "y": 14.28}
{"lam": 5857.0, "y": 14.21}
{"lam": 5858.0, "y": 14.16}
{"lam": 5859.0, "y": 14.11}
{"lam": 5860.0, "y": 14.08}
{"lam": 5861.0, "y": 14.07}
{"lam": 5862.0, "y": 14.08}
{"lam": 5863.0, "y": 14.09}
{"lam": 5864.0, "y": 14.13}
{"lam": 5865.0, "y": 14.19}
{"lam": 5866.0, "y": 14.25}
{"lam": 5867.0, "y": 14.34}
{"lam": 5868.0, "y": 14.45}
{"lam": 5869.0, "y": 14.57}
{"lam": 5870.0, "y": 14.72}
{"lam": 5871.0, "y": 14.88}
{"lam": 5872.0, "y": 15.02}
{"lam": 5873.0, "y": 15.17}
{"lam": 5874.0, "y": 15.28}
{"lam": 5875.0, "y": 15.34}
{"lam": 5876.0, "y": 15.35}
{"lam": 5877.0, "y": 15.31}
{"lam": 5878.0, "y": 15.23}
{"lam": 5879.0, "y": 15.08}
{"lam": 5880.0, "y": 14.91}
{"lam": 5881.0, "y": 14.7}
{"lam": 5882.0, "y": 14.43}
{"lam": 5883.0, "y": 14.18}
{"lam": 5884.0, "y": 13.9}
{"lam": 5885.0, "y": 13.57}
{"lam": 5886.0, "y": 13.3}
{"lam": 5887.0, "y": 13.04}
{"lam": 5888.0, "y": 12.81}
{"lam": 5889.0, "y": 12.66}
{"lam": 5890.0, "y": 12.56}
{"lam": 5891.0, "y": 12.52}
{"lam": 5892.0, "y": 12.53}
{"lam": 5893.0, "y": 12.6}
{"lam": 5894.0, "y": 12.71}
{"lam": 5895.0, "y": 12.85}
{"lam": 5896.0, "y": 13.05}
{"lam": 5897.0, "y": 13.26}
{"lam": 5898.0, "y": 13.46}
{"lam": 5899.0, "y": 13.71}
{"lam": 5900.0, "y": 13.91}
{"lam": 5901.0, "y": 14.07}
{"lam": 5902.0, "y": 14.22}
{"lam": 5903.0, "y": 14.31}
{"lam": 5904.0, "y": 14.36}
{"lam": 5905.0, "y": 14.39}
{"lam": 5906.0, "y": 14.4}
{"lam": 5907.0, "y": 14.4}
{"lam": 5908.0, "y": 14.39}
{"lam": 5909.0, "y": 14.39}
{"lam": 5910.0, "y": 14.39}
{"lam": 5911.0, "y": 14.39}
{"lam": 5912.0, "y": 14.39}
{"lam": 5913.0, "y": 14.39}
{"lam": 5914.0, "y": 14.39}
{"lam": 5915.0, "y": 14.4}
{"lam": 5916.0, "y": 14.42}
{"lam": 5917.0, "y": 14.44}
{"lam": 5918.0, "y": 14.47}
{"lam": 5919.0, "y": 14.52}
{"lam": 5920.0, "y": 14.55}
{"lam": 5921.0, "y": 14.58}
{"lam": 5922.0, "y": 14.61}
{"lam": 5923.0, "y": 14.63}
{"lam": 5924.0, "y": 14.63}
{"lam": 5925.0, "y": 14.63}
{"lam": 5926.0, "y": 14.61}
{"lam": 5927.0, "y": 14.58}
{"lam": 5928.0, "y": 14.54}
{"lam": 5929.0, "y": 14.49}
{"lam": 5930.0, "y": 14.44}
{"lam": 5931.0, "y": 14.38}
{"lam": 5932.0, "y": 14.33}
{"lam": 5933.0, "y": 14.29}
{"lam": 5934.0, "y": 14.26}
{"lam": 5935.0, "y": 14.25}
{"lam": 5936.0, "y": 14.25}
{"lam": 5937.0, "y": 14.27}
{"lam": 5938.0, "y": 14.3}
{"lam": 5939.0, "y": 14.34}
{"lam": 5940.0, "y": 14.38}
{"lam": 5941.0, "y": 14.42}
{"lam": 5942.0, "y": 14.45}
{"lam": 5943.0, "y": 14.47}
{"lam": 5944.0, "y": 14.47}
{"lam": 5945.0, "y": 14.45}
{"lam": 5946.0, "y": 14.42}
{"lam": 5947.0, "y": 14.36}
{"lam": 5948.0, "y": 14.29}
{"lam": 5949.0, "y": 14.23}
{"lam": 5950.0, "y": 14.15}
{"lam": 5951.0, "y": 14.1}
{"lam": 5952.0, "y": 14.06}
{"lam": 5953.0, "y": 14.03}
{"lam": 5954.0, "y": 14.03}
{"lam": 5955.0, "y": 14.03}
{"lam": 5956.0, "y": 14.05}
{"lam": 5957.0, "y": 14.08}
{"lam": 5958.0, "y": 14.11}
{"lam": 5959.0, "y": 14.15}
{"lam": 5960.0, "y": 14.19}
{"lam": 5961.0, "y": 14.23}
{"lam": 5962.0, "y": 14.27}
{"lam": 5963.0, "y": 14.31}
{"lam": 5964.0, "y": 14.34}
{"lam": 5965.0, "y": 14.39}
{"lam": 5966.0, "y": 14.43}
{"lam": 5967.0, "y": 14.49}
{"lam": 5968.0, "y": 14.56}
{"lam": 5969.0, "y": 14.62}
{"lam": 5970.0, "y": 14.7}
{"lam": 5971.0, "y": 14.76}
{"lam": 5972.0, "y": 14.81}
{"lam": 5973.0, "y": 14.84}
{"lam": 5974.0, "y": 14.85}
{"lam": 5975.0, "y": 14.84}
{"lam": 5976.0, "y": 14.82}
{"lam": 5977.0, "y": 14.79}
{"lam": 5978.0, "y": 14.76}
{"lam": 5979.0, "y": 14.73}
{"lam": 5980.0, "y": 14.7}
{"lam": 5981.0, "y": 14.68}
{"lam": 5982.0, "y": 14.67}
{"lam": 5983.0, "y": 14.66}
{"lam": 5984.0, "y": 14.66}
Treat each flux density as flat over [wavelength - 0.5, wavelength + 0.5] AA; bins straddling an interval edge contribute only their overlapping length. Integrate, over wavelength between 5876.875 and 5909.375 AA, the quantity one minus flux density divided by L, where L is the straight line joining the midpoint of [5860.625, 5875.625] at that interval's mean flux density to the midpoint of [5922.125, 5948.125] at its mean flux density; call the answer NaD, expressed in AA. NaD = 1.7 AA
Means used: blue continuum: 14.6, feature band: 13.8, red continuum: 14.4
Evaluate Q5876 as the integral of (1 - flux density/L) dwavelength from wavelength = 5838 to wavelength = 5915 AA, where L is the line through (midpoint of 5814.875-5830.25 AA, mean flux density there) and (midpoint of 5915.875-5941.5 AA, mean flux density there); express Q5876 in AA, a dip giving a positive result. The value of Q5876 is 1.9 AA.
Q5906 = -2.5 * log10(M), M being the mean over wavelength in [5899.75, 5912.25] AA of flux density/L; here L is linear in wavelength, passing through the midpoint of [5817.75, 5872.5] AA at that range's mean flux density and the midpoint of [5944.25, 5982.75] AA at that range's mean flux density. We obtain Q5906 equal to 0.02 mag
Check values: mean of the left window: 14.7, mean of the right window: 14.4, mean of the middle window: 14.3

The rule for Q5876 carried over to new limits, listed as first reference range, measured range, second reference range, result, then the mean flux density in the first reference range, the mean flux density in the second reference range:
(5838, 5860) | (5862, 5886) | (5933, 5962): 0.0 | 14.8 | 14.2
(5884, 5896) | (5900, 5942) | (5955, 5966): -2.9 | 12.9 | 14.2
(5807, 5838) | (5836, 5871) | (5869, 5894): -0.4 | 14.8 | 14.1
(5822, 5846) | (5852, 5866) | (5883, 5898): -0.2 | 14.9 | 13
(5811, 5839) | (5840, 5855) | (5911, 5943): -0.1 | 14.8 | 14.4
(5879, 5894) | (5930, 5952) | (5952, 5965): -0.5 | 13.4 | 14.2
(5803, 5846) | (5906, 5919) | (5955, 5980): 0.2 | 14.9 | 14.5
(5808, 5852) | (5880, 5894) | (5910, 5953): 1.2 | 14.9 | 14.4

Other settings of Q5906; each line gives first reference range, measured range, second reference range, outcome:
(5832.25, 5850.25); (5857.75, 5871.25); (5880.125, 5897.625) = -0.01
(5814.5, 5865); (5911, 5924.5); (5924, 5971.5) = 0.00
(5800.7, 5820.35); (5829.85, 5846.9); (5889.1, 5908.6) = -0.03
